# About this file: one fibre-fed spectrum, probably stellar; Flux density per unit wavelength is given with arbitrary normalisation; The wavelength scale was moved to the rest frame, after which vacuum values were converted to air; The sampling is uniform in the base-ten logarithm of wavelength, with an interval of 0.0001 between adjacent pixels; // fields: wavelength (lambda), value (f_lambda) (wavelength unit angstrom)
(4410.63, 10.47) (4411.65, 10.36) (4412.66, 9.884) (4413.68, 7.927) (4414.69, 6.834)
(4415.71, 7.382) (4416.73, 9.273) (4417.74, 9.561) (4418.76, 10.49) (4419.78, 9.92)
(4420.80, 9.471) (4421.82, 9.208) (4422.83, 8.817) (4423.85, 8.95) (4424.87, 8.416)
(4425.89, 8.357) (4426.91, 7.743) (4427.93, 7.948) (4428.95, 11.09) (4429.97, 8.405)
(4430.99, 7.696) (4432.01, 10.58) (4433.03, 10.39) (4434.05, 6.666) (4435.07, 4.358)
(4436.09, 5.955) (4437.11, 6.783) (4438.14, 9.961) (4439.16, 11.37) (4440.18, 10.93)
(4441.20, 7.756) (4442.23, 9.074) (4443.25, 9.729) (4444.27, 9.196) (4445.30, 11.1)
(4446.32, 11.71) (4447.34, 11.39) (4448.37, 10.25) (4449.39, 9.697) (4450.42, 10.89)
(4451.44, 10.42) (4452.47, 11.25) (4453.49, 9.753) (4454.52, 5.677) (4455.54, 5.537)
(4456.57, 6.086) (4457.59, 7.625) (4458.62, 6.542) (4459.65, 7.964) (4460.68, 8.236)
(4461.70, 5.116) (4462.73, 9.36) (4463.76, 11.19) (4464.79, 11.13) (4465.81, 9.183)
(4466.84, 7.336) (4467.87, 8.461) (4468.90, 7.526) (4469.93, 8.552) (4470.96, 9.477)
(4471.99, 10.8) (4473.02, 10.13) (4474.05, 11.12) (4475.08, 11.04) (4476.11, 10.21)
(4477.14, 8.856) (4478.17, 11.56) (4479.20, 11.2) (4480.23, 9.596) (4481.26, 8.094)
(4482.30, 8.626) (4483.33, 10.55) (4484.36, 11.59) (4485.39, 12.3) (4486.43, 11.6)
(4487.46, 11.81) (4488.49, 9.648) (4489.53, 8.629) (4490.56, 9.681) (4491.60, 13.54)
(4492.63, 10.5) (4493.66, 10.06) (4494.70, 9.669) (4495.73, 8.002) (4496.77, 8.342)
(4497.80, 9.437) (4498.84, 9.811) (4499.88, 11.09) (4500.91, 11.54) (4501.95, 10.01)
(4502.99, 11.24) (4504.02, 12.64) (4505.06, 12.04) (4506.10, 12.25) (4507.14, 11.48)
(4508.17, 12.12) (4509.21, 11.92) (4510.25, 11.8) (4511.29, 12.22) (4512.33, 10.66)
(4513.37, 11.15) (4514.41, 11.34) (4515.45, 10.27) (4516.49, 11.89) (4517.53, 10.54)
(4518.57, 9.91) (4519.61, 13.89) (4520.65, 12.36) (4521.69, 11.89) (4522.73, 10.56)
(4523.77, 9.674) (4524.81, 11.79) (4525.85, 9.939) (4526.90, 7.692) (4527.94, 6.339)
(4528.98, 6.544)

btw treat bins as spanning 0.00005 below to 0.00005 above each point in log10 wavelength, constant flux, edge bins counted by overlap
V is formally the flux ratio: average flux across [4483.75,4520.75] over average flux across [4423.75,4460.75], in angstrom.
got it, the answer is 1.25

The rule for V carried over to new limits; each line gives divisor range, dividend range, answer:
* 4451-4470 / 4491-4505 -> 1.27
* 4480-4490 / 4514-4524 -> 1.10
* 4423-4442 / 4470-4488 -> 1.23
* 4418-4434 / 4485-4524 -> 1.21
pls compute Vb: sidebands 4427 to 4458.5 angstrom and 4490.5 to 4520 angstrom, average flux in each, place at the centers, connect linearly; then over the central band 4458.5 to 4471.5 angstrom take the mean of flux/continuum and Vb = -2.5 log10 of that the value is 0.14 mag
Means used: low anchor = 8.93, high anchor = 11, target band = 8.53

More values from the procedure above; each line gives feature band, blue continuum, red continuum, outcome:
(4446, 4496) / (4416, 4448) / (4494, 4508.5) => 0.05 mag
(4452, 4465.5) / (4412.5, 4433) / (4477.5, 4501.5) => 0.19 mag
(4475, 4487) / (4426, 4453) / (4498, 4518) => 0.01 mag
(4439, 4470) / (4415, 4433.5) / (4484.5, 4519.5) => 0.09 mag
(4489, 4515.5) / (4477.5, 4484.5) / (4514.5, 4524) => -0.01 mag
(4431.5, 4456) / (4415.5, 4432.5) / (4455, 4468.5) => -0.09 mag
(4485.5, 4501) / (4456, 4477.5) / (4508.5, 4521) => 0.01 mag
